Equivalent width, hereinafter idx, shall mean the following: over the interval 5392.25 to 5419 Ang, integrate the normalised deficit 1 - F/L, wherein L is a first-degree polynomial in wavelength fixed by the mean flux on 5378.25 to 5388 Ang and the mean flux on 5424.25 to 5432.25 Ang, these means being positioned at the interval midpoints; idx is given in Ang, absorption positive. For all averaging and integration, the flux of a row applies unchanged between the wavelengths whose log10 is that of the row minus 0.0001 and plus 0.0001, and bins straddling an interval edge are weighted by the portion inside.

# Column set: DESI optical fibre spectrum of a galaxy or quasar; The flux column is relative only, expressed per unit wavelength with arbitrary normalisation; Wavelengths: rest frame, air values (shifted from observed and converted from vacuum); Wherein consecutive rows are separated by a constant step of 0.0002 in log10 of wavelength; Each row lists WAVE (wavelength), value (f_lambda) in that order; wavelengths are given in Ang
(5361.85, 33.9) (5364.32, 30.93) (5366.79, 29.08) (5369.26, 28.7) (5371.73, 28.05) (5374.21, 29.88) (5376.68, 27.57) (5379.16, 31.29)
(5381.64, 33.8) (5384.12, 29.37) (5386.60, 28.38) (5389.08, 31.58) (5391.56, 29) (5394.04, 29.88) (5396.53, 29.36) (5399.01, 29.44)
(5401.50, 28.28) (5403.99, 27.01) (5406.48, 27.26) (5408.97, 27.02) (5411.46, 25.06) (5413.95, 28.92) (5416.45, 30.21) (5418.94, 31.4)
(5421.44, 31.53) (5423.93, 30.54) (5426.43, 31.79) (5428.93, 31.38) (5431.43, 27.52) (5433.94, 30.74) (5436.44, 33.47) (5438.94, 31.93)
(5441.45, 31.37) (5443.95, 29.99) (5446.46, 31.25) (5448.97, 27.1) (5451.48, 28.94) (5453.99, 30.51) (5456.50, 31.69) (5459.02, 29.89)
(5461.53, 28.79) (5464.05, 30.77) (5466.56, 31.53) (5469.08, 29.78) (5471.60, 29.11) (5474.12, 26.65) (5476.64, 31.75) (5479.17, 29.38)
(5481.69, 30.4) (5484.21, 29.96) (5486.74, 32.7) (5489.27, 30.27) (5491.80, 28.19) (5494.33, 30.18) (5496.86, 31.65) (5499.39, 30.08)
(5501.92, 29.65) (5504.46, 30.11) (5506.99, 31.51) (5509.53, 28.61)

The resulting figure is 1.9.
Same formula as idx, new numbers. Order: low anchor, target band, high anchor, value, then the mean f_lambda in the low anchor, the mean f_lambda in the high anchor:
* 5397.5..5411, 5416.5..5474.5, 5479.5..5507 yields -3.0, 27.7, 30.3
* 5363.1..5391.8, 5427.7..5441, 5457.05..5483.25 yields -0.5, 29.8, 29.9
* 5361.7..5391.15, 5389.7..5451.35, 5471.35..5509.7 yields 0.8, 30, 30.1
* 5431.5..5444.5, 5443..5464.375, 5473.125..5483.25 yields 0.5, 31.2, 29.6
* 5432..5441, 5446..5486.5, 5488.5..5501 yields 1.2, 31.6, 30.1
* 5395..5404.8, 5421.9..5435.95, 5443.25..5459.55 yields -0.6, 28.6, 29.9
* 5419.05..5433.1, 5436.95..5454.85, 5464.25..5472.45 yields 0.1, 30.6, 30.3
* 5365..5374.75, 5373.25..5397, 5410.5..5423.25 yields -0.7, 29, 29.6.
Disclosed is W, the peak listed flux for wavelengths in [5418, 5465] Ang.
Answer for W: 33.47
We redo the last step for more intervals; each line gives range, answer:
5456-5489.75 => 32.7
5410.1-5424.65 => 31.53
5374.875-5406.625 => 33.8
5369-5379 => 29.88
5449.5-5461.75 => 31.69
